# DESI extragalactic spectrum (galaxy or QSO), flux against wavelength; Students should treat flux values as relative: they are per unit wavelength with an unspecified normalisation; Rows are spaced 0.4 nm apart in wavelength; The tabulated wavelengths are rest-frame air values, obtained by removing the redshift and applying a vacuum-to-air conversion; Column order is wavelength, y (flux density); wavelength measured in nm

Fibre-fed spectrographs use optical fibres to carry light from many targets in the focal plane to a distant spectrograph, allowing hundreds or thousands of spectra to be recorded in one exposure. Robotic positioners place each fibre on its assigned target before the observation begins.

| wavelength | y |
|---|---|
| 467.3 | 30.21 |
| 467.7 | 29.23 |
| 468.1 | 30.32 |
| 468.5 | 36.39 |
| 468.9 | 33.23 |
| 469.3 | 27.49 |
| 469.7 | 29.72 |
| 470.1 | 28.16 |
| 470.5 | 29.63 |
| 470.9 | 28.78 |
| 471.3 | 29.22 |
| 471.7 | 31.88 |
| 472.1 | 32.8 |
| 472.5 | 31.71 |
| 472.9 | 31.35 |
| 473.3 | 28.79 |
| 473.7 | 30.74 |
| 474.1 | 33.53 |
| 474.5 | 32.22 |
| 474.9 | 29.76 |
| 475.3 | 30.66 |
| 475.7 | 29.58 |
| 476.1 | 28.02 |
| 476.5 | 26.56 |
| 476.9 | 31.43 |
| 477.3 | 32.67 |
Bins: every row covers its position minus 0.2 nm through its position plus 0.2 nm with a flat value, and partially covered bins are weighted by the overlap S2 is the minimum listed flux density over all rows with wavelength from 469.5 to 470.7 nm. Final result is 28.16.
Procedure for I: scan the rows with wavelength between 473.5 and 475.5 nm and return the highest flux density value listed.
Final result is 33.53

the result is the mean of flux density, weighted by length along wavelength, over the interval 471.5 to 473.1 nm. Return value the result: 31.9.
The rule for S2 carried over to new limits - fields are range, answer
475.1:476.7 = 26.56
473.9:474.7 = 32.22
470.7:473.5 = 28.78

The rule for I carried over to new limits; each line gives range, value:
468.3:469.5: 36.39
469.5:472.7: 32.8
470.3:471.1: 29.63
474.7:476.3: 30.66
